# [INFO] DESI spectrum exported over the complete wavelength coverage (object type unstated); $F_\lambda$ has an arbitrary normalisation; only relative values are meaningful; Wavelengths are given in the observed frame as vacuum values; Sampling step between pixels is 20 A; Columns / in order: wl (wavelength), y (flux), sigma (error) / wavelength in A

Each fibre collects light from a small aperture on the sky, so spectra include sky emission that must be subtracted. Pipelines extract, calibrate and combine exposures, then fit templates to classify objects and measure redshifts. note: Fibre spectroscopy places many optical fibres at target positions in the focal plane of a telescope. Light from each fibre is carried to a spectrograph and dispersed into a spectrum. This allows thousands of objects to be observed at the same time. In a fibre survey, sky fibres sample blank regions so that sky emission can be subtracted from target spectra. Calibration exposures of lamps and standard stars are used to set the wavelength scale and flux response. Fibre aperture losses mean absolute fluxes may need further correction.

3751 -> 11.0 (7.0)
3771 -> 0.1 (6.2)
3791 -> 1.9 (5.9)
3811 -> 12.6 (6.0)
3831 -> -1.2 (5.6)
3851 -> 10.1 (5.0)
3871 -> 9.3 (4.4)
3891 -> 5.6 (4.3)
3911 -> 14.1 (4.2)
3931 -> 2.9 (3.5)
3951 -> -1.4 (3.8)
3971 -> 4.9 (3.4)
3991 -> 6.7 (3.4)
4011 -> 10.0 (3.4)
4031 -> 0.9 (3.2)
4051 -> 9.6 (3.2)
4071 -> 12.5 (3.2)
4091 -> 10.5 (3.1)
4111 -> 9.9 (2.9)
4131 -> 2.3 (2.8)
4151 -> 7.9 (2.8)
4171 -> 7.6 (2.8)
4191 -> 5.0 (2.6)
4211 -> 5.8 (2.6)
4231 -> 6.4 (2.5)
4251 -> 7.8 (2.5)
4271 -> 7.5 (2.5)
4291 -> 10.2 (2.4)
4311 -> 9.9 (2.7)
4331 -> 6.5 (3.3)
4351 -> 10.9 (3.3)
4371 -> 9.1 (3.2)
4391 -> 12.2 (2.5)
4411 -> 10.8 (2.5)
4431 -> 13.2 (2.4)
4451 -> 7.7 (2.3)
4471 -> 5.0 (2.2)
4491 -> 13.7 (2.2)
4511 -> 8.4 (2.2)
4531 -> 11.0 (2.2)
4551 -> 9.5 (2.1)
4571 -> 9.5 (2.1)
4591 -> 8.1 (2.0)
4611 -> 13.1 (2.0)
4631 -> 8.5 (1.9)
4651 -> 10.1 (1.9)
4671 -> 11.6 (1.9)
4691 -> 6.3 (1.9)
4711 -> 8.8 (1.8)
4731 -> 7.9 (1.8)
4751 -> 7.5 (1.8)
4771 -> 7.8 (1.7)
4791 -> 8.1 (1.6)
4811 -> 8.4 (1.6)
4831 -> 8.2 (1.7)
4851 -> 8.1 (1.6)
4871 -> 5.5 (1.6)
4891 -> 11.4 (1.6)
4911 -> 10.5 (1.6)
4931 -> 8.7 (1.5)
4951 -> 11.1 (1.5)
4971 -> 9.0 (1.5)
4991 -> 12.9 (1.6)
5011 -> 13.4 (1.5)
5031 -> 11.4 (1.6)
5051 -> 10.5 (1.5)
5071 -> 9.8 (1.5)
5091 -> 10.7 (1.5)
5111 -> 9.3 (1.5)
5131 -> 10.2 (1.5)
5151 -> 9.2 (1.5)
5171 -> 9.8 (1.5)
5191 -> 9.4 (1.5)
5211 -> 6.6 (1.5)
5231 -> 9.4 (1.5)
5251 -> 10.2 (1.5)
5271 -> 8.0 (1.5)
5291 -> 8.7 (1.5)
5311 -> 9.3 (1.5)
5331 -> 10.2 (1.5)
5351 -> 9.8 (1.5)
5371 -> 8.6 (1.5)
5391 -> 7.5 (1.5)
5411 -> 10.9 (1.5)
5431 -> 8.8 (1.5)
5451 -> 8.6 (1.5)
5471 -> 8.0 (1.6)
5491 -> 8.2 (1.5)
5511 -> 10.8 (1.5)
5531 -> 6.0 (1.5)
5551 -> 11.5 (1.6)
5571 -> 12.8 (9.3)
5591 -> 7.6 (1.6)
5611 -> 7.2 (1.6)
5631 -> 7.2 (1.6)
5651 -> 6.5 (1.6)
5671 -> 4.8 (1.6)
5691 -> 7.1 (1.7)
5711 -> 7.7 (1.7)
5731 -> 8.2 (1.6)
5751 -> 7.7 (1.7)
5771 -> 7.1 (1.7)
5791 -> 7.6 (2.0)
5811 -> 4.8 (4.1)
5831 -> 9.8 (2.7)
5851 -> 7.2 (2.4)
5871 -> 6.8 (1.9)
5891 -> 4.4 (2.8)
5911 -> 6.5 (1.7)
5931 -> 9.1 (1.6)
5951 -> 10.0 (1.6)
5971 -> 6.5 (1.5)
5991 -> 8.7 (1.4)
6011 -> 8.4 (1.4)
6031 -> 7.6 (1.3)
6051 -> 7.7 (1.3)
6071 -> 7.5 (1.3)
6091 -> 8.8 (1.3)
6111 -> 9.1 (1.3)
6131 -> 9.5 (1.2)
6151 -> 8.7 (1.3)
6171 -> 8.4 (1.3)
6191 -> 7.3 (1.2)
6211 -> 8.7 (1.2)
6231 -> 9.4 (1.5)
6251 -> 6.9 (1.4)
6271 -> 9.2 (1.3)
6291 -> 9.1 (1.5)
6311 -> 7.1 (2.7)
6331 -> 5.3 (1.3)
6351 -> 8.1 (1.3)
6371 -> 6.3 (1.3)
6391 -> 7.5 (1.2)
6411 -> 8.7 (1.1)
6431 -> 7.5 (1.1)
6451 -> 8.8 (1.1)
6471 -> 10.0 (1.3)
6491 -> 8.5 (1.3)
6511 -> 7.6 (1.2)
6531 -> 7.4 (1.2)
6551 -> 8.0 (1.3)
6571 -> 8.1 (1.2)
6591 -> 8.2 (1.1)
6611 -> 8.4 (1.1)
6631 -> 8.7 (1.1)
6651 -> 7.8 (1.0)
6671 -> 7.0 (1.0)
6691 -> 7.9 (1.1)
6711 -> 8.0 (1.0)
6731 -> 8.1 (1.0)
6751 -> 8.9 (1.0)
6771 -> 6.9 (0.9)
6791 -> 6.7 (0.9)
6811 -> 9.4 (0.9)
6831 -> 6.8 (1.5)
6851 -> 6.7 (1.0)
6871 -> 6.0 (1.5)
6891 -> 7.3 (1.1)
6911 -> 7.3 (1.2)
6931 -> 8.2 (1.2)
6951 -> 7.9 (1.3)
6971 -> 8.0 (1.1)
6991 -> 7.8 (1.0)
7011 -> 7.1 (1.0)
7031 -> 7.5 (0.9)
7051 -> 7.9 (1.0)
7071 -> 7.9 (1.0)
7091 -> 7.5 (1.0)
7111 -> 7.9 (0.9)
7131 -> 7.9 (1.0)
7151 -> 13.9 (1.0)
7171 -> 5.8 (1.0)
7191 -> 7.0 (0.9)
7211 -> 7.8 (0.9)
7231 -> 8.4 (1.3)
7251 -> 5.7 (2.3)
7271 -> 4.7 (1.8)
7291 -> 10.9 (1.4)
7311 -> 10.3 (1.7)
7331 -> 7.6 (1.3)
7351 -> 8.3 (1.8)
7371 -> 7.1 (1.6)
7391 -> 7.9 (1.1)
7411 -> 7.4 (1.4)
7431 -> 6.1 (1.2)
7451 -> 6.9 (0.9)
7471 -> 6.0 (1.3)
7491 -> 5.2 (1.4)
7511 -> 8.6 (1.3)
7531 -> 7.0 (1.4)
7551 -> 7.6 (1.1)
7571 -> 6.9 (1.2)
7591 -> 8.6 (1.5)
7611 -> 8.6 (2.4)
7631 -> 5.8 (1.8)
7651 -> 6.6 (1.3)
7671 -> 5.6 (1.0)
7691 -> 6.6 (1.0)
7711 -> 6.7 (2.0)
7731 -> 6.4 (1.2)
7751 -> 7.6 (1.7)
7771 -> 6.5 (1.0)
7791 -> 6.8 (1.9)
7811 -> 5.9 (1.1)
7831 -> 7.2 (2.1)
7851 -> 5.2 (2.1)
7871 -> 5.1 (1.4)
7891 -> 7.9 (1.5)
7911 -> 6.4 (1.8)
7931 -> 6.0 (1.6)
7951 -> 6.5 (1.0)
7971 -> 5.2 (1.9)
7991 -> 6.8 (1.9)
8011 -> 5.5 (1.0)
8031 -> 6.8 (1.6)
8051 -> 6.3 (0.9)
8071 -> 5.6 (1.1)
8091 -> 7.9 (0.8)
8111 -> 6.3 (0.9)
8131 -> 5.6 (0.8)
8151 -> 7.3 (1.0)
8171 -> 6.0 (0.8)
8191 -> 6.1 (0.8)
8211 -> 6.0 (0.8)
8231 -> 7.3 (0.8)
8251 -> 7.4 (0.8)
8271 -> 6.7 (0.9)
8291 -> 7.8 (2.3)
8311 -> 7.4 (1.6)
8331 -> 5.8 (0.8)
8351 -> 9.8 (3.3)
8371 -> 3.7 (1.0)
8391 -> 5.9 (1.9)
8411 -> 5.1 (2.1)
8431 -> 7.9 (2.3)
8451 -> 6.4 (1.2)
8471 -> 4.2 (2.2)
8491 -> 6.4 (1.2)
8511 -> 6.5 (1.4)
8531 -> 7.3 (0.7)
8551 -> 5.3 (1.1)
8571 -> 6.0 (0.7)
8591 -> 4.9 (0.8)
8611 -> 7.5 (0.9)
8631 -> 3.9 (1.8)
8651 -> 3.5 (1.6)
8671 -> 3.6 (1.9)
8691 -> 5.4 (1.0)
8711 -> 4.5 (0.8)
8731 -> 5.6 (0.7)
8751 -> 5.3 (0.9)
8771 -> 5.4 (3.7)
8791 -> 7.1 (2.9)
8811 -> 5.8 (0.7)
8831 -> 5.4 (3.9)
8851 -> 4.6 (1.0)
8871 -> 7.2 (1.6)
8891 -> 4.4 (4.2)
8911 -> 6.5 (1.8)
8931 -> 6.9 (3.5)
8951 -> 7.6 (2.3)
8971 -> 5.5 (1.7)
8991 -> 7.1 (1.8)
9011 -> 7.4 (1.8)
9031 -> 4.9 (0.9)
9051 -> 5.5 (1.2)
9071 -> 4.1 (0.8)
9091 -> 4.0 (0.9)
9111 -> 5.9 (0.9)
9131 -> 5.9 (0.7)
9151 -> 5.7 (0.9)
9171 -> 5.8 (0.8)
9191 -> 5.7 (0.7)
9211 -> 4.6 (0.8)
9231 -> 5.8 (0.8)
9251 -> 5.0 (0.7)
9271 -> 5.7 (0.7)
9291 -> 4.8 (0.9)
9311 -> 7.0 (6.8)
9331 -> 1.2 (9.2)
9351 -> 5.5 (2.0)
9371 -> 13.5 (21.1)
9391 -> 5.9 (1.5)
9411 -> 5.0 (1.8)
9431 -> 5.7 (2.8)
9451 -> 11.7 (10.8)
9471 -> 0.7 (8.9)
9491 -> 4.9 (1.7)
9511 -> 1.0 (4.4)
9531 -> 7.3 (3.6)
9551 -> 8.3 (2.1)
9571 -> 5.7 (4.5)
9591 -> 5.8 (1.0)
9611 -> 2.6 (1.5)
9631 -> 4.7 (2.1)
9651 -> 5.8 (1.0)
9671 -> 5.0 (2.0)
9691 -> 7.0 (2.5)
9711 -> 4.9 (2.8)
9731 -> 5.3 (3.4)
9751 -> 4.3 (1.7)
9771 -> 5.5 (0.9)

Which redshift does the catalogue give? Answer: 0.089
